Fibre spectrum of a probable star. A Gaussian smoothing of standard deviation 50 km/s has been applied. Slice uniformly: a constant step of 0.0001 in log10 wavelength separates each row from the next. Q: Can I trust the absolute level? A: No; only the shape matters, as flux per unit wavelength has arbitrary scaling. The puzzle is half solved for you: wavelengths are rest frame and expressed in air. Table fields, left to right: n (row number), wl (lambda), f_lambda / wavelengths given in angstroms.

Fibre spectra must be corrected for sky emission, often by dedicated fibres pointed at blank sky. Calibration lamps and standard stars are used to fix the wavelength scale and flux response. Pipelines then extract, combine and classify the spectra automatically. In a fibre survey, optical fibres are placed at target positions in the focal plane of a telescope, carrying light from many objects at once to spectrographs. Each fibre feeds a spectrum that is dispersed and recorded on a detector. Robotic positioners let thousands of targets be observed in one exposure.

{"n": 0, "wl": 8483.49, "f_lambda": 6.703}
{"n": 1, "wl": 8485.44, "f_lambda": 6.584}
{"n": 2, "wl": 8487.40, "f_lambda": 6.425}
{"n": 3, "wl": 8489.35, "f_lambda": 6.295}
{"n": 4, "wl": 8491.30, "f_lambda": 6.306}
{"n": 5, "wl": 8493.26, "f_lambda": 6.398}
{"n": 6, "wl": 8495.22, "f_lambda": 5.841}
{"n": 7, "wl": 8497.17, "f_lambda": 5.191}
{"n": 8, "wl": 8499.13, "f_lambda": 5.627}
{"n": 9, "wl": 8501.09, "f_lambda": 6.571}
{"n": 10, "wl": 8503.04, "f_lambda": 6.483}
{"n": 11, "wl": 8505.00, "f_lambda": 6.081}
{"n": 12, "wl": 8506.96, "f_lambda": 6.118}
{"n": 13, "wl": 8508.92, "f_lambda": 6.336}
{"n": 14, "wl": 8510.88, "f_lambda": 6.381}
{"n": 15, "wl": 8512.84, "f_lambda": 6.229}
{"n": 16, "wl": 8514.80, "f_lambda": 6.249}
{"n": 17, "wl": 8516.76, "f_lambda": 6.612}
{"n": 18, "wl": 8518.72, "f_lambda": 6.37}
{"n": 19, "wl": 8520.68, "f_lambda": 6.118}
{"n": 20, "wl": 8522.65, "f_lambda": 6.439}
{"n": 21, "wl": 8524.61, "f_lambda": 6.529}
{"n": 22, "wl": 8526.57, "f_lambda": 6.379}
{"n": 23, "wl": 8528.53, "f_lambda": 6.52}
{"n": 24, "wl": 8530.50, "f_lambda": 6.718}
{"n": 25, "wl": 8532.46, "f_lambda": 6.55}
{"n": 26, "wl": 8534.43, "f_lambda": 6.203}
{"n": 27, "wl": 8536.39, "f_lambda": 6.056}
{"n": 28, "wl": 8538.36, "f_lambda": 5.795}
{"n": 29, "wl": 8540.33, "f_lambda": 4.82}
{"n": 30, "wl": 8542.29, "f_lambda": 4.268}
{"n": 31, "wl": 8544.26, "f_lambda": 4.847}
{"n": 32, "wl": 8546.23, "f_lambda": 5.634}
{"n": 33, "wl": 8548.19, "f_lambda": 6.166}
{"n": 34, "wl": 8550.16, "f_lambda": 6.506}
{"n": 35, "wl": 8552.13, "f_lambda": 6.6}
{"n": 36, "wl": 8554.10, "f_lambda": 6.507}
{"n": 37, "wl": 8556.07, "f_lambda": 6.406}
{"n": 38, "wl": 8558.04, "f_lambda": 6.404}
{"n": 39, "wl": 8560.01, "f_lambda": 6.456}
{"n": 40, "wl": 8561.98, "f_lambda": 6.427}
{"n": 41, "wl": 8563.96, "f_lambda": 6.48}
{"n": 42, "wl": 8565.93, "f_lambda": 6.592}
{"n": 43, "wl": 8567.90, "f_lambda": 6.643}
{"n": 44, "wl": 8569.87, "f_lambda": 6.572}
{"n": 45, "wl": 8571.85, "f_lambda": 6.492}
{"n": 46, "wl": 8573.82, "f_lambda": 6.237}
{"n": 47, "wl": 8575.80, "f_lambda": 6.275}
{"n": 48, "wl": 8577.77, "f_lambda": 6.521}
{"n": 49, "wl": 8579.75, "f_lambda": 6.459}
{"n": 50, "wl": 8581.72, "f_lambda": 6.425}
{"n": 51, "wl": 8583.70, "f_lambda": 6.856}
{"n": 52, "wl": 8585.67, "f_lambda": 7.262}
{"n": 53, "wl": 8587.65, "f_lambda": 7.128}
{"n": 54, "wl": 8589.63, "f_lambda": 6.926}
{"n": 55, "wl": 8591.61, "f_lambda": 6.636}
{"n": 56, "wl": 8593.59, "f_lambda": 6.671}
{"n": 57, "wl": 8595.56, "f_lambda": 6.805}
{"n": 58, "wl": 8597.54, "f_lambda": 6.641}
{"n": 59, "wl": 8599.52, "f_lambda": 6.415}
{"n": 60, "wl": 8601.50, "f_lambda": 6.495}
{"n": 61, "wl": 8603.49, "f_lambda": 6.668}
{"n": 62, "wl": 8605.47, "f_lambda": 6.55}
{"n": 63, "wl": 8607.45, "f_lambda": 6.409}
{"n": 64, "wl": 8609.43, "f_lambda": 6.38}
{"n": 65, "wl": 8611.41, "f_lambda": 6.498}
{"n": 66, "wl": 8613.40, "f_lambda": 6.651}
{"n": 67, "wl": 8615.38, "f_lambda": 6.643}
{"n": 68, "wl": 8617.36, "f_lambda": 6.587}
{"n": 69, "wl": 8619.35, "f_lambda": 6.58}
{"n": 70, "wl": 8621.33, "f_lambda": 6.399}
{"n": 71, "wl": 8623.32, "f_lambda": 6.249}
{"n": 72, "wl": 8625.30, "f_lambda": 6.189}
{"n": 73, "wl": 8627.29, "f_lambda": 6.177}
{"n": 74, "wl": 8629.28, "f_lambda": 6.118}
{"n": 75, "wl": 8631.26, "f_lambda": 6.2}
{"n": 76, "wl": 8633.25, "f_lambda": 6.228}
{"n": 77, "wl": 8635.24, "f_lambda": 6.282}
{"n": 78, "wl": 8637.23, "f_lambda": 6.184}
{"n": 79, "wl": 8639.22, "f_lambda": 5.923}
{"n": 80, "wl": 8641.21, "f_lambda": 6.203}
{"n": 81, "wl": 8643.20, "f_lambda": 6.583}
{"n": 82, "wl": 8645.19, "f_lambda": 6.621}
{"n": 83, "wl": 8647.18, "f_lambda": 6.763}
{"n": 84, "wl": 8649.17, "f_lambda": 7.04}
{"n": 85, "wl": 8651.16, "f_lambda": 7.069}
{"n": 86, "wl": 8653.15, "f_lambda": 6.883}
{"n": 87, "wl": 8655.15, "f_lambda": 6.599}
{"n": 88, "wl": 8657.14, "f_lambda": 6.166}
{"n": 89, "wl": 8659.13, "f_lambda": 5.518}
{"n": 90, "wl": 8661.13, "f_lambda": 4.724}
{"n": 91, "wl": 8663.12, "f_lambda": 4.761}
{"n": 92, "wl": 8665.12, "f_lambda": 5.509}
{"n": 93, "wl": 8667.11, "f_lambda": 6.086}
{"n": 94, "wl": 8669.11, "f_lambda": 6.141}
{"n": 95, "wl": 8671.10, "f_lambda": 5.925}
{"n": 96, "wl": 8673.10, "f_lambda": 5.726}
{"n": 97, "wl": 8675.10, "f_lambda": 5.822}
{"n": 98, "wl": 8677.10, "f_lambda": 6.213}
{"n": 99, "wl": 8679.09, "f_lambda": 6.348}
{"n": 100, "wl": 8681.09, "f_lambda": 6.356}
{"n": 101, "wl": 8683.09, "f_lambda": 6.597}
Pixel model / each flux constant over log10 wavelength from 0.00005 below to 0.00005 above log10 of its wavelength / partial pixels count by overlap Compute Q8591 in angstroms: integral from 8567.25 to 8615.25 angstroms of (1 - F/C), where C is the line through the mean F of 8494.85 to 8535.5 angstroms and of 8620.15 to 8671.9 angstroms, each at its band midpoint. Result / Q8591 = -3.03 angstroms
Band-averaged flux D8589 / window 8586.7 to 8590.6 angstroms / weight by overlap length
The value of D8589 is 7.02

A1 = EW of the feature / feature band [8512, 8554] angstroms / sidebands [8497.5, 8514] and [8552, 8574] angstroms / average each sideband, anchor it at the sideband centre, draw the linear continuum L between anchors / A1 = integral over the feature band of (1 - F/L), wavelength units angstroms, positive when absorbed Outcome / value 1.61 angstroms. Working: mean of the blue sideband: 6.19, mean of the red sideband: 6.49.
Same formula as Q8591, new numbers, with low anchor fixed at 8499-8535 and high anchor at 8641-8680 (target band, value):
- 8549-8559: -0.3 angstroms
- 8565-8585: -0.8 angstroms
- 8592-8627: -1.7 angstroms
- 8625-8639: 0.0 angstroms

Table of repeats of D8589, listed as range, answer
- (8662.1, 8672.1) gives 5.69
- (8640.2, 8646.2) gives 6.47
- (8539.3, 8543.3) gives 4.56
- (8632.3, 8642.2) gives 6.16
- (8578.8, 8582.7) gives 6.45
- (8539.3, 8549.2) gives 5.16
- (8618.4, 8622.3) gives 6.5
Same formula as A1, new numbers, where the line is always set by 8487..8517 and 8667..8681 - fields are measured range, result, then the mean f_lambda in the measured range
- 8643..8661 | -1.2 angstroms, 6.49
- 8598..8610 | -0.8 angstroms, 6.49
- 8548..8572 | -1.4 angstroms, 6.49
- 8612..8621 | -0.7 angstroms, 6.59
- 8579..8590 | -1.3 angstroms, 6.85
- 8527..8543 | 0.6 angstroms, 5.91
